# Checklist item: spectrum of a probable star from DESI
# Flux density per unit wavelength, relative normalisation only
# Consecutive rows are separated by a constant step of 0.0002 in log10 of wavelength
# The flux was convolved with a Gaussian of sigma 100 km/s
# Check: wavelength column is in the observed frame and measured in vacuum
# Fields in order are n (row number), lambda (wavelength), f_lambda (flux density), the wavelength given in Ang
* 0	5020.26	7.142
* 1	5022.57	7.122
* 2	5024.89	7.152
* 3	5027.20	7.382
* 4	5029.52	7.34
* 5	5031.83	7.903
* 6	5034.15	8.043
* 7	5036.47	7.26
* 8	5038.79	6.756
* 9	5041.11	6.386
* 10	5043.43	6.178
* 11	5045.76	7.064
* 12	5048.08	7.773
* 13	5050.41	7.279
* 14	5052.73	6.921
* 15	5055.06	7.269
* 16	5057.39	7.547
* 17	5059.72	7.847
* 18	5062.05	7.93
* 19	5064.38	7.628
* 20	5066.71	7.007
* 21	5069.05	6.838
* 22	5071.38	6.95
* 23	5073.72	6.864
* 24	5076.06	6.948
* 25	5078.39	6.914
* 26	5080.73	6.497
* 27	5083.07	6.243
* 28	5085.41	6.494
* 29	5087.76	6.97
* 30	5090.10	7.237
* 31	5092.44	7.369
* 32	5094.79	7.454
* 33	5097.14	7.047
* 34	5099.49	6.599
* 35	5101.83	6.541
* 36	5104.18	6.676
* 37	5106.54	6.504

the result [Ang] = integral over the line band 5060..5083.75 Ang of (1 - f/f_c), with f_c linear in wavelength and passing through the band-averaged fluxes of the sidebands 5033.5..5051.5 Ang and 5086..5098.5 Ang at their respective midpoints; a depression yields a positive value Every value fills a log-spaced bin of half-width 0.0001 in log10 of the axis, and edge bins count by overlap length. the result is 0.3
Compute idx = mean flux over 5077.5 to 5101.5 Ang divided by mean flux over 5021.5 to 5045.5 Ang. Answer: 0.96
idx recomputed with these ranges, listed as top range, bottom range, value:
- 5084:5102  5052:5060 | 0.95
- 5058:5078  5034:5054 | 1.03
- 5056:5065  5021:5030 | 1.07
